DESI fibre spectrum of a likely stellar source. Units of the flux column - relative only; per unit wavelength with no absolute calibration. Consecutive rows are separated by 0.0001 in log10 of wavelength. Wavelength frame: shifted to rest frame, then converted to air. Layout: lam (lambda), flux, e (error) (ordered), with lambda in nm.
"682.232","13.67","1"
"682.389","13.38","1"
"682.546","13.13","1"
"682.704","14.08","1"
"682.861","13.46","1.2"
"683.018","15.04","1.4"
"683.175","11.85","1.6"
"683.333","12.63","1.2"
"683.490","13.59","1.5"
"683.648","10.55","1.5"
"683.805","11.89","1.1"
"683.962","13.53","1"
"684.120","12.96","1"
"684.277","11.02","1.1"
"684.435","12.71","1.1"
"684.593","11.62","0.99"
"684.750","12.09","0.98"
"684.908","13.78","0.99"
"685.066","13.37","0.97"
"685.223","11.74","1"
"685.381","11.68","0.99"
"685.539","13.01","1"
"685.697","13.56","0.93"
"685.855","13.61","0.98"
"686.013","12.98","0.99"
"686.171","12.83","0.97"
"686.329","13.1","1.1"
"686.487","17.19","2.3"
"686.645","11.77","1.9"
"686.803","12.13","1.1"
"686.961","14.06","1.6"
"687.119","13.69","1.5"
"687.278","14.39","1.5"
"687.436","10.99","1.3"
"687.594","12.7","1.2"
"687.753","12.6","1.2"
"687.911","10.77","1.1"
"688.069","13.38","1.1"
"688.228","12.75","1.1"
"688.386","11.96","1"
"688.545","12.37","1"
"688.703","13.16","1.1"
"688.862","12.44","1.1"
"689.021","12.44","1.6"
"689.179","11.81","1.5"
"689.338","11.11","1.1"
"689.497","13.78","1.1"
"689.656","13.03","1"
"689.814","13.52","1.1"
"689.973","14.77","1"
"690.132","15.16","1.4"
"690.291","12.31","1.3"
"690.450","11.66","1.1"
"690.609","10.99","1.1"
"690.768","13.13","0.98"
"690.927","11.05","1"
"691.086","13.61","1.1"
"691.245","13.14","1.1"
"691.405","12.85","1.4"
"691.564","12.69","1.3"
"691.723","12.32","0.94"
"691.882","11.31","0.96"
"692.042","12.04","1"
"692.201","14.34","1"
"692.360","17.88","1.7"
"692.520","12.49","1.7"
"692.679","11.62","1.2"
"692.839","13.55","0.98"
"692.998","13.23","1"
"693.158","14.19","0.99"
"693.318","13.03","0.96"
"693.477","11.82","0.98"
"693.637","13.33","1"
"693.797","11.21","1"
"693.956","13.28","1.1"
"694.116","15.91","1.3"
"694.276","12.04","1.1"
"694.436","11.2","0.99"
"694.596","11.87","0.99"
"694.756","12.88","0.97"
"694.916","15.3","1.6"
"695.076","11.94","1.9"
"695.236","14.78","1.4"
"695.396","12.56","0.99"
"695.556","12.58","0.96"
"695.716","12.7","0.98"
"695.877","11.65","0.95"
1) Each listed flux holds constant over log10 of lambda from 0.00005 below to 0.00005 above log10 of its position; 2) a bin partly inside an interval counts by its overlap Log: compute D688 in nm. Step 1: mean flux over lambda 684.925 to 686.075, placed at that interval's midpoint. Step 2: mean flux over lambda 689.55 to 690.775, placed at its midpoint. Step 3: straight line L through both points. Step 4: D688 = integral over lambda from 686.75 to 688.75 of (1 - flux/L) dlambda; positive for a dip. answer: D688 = 0.05 nm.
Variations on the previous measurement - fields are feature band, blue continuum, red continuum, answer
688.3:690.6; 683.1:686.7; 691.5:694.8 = 0.02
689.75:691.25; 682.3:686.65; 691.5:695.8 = 0.01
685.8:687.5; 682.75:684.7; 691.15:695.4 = -0.08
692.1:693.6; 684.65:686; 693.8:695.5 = -0.06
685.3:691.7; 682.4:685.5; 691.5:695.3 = 0.02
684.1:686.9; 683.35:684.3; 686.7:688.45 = -0.08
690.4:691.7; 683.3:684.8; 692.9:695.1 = 0.04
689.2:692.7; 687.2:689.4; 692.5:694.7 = -0.11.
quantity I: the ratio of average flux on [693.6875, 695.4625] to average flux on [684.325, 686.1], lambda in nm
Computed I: 1.02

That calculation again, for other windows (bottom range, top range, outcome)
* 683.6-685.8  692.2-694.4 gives 1.07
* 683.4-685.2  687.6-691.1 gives 1.01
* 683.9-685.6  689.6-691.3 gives 1.04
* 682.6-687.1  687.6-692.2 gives 0.97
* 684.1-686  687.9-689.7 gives 0.99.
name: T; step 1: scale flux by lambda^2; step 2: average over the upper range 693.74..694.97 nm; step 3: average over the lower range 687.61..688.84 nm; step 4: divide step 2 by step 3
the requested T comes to 1.1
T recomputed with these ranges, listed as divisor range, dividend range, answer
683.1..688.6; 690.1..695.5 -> 1.04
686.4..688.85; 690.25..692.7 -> 1.00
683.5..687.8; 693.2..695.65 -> 1.04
